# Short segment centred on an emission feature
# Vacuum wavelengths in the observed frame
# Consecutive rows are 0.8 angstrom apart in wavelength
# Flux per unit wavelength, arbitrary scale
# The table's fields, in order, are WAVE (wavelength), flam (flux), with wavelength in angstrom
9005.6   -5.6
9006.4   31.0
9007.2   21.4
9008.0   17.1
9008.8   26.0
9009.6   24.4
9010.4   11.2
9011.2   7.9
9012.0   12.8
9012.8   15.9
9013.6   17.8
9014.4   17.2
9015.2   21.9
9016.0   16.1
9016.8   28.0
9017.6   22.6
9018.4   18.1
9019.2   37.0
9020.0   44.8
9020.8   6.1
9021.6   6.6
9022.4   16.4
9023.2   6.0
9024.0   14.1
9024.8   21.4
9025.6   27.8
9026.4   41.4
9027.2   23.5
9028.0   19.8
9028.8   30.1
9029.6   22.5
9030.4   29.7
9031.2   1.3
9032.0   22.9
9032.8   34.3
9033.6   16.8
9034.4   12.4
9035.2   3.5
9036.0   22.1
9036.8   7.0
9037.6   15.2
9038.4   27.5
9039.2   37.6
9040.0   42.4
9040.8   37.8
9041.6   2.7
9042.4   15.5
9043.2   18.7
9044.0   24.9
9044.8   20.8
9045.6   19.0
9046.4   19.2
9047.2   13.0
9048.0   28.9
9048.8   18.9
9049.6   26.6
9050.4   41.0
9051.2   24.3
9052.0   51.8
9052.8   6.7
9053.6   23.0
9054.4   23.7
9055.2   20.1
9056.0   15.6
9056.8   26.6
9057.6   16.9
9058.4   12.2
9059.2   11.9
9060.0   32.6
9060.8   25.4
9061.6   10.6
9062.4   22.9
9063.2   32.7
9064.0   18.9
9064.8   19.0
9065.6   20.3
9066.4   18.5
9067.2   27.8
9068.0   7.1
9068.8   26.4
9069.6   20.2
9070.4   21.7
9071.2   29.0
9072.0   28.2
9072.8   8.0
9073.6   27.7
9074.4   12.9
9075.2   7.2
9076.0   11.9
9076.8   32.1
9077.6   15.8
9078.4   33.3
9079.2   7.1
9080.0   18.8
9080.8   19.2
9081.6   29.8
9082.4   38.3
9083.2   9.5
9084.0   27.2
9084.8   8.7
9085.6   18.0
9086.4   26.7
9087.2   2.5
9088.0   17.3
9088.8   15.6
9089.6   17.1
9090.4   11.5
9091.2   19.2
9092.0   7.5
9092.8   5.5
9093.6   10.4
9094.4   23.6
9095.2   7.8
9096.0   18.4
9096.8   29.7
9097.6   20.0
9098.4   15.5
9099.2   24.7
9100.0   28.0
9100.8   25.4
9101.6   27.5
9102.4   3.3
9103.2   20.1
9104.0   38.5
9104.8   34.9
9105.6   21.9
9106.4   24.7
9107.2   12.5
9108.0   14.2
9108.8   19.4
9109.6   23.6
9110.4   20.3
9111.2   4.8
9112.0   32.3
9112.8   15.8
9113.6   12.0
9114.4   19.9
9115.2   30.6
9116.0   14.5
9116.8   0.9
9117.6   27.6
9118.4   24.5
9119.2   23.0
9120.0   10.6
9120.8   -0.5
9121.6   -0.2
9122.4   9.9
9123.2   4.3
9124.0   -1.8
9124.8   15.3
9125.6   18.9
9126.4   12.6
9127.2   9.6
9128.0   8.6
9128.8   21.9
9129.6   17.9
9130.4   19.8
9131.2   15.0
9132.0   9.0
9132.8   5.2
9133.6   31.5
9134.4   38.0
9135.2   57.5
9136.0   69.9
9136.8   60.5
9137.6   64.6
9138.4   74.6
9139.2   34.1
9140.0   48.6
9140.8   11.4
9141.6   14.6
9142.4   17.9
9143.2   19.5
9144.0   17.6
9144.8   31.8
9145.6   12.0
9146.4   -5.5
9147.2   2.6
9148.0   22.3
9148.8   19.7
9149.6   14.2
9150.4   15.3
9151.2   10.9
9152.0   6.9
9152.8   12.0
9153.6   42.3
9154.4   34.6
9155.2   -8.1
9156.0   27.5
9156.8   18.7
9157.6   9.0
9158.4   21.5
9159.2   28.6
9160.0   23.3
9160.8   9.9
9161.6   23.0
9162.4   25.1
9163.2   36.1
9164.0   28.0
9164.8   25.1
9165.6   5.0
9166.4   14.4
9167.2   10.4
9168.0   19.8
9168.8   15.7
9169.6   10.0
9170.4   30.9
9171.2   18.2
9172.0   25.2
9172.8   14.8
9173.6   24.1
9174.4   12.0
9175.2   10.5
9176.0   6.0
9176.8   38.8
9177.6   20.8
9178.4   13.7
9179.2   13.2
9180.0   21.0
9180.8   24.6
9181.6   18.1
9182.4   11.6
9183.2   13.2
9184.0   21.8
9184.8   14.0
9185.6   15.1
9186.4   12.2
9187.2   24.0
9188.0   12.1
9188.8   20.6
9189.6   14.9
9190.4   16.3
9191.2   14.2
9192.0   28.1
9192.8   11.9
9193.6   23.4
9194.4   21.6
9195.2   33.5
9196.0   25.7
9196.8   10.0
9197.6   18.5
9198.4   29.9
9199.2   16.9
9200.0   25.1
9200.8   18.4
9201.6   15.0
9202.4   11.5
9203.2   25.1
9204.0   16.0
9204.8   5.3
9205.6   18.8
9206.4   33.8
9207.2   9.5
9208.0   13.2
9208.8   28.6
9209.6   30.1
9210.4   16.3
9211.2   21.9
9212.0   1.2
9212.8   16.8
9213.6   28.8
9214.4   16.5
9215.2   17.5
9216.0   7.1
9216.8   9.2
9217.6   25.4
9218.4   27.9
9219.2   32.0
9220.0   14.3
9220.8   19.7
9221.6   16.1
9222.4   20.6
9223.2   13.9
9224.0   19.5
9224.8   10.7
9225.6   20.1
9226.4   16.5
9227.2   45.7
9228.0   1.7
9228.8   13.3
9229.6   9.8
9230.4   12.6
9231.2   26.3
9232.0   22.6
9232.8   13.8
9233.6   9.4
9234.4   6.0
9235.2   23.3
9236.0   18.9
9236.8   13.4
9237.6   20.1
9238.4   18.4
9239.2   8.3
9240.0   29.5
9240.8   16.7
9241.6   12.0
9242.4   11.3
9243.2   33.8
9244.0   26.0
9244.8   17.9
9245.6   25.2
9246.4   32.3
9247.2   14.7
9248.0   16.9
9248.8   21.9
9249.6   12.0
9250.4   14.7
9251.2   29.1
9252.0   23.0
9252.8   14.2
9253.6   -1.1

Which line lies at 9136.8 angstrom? H-gamma 4340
